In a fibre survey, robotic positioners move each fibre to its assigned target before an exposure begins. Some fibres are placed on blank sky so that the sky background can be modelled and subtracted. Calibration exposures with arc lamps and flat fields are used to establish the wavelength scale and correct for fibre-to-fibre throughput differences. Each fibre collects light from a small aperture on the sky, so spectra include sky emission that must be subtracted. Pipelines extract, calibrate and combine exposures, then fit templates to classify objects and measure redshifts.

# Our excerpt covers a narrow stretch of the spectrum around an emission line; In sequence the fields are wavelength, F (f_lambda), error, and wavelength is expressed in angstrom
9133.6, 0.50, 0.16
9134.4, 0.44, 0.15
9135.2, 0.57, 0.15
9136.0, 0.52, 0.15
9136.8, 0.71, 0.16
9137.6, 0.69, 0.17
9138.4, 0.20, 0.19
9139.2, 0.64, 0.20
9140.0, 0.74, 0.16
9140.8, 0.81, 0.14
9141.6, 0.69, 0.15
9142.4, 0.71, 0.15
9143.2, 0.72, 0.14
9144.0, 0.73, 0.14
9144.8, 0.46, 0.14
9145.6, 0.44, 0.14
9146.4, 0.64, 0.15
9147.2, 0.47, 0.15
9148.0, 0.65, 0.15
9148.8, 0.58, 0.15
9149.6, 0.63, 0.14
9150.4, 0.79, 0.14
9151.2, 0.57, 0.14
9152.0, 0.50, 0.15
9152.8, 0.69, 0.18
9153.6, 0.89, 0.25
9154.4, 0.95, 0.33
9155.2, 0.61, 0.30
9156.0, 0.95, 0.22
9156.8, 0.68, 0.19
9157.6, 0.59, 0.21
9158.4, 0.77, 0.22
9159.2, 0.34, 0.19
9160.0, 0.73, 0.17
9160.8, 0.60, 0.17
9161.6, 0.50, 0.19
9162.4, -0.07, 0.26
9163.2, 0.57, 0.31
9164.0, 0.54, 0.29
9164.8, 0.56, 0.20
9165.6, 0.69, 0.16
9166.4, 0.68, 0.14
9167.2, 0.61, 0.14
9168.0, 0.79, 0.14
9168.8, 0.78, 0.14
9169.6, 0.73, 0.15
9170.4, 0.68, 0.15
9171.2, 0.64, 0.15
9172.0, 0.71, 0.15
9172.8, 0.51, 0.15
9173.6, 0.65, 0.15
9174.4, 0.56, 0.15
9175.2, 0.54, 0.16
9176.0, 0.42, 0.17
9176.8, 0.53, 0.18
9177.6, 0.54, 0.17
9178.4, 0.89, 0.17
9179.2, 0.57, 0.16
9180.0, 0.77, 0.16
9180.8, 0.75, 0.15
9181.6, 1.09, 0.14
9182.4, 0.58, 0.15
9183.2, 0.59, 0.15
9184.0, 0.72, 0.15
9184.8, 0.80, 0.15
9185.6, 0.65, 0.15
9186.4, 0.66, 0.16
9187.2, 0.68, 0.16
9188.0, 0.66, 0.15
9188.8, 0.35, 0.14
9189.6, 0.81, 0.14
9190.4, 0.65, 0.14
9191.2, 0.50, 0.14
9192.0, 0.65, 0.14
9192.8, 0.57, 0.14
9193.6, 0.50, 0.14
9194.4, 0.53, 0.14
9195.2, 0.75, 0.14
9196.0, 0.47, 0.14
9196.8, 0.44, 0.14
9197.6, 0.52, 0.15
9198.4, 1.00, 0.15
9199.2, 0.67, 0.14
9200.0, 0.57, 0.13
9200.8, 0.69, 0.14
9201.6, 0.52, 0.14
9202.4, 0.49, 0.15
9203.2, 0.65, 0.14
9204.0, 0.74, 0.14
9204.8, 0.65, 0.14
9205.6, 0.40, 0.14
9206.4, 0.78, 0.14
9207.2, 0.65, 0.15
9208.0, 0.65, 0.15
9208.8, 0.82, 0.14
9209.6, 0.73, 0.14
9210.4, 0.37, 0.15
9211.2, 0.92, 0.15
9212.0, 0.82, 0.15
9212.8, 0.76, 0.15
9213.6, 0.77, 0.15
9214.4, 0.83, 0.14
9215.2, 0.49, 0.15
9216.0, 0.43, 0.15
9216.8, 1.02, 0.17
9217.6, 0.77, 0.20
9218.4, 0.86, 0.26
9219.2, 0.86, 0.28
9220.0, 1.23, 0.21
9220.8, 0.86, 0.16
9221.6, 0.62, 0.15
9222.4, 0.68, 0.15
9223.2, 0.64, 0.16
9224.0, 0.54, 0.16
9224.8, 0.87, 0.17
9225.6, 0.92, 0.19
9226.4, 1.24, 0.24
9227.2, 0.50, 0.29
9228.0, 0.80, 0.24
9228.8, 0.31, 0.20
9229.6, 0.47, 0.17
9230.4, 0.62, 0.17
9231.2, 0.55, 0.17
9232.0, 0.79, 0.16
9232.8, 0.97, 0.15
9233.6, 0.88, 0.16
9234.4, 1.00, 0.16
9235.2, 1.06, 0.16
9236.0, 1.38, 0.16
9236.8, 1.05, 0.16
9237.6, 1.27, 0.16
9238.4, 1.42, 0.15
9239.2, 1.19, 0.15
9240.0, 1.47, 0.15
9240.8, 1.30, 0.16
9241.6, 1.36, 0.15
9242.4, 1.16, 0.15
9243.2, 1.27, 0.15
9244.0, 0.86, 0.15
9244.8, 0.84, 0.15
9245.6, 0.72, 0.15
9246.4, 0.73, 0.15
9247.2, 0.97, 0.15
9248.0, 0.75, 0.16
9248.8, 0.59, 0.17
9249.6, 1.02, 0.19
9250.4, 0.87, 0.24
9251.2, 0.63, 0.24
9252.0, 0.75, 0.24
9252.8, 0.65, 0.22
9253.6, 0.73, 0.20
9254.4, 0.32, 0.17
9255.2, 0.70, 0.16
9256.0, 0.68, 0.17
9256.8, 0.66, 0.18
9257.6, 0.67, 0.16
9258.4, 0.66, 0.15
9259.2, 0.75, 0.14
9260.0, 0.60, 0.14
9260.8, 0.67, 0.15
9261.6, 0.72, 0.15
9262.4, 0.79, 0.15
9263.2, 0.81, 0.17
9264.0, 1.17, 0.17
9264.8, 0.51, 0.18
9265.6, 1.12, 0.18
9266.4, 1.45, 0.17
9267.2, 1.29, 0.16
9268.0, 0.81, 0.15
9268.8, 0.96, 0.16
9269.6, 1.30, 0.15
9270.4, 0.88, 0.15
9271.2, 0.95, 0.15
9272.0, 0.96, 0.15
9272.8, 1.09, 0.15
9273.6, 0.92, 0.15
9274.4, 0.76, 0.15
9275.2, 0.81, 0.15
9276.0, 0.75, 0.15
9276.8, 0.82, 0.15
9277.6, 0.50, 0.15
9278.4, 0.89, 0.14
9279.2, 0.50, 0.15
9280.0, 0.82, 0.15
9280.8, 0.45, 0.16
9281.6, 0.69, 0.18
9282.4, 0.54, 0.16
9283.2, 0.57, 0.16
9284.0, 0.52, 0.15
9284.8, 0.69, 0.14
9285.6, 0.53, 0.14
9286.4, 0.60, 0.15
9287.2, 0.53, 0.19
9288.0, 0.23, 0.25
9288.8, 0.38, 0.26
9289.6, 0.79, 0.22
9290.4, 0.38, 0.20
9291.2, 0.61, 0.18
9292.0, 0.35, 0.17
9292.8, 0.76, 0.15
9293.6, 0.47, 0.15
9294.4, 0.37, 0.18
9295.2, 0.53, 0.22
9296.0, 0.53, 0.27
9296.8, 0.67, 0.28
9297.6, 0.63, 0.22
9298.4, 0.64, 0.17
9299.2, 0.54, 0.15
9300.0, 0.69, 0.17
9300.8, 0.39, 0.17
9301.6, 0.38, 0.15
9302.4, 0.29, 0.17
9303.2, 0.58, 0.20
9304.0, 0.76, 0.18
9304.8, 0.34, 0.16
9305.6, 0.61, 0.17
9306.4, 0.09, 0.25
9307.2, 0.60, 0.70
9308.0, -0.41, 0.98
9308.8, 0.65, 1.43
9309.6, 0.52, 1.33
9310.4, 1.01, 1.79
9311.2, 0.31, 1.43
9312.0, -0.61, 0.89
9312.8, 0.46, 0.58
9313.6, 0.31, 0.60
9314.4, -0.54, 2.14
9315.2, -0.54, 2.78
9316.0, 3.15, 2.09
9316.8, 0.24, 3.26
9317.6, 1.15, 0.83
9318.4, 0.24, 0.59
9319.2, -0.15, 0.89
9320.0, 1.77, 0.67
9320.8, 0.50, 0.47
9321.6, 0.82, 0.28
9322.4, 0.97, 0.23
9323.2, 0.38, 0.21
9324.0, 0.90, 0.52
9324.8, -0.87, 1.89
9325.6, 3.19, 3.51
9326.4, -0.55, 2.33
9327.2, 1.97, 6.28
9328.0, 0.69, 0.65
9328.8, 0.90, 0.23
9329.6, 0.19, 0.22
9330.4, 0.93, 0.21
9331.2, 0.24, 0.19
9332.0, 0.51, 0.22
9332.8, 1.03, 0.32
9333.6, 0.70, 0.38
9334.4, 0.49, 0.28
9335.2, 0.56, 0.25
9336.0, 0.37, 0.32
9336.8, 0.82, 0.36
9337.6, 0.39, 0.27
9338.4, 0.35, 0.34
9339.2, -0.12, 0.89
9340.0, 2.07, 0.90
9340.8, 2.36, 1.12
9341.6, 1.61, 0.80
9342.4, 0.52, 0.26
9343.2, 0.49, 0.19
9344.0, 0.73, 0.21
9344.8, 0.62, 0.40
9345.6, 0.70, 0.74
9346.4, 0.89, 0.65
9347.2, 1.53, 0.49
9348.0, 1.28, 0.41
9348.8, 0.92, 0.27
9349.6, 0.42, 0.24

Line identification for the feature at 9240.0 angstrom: H-alpha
